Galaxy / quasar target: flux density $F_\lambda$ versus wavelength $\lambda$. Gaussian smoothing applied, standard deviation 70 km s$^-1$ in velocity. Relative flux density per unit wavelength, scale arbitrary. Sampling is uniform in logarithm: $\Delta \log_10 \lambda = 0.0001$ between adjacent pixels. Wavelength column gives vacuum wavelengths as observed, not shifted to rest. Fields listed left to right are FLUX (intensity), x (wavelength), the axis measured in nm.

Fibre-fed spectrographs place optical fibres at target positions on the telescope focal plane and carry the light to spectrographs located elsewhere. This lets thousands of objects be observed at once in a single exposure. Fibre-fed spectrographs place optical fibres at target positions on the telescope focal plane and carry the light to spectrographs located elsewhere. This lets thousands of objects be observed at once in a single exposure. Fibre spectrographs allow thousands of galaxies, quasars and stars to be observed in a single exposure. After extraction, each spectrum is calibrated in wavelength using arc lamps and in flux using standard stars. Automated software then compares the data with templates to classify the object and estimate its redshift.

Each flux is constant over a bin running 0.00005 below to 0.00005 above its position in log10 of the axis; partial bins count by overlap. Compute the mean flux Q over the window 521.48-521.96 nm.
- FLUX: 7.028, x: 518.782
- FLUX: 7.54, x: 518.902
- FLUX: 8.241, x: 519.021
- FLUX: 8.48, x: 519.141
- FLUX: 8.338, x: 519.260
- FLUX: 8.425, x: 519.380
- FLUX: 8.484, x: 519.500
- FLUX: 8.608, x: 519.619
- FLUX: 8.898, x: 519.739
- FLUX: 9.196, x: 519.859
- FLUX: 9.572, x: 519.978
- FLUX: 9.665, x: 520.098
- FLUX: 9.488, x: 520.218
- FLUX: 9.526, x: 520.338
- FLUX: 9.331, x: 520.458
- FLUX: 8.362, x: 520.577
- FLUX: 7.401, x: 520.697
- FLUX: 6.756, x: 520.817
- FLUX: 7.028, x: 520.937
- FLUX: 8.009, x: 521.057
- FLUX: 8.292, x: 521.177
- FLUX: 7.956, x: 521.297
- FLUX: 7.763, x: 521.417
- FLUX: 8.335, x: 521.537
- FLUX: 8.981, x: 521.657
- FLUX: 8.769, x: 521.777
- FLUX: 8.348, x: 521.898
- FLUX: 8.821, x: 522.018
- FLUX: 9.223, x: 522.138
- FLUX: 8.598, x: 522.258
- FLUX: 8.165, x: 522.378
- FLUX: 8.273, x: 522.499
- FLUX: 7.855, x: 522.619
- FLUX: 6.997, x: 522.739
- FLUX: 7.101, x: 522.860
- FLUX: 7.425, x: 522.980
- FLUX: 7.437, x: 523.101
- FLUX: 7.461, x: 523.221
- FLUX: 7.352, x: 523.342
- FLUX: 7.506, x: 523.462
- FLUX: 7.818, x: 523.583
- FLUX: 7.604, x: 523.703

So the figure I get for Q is 8.6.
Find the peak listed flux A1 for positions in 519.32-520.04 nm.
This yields 9.572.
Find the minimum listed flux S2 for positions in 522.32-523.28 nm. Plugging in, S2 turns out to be 6.997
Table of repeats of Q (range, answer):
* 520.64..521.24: 7.5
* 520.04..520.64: 9.27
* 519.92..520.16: 9.6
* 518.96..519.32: 8.36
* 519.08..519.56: 8.43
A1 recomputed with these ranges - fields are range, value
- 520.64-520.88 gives 7.401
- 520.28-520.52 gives 9.526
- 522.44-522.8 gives 8.273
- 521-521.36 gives 8.292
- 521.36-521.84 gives 8.981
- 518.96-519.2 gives 8.48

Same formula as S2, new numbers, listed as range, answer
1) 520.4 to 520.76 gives 7.401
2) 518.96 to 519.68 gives 8.241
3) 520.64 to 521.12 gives 6.756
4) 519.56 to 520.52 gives 8.608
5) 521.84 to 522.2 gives 8.348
